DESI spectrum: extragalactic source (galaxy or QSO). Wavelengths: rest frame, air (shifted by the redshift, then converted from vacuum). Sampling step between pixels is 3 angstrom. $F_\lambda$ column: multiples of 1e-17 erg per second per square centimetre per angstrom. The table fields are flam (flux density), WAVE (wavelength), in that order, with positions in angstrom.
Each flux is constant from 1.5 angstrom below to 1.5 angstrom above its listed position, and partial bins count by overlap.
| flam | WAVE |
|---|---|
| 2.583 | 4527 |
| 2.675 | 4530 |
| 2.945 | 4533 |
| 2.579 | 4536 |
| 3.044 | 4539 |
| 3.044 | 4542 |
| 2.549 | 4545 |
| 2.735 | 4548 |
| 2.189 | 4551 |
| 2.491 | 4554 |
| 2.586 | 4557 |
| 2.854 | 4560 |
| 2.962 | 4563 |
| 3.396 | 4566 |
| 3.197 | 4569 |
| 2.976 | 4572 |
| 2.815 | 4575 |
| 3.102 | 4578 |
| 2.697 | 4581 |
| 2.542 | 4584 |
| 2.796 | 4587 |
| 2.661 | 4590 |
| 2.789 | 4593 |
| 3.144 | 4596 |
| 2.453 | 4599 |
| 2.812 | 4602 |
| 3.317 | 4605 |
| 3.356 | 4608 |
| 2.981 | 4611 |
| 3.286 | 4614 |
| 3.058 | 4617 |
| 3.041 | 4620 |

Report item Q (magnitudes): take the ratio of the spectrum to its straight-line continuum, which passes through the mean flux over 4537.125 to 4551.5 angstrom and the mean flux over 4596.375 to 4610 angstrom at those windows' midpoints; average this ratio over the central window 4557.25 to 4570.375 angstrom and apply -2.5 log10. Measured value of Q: -0.082 mag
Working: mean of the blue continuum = 2.75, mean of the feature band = 3.05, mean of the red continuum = 3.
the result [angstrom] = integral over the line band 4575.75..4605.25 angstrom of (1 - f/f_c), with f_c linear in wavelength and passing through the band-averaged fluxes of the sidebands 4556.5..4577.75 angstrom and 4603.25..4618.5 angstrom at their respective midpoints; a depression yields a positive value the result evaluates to 2.8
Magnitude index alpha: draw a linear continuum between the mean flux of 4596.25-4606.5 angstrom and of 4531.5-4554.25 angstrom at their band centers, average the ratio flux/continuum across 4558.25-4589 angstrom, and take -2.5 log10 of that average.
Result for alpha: -0.05 mag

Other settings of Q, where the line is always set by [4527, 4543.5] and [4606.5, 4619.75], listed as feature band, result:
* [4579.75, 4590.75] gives 0.14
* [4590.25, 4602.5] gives 0.11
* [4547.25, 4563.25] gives 0.12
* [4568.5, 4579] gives 0.00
